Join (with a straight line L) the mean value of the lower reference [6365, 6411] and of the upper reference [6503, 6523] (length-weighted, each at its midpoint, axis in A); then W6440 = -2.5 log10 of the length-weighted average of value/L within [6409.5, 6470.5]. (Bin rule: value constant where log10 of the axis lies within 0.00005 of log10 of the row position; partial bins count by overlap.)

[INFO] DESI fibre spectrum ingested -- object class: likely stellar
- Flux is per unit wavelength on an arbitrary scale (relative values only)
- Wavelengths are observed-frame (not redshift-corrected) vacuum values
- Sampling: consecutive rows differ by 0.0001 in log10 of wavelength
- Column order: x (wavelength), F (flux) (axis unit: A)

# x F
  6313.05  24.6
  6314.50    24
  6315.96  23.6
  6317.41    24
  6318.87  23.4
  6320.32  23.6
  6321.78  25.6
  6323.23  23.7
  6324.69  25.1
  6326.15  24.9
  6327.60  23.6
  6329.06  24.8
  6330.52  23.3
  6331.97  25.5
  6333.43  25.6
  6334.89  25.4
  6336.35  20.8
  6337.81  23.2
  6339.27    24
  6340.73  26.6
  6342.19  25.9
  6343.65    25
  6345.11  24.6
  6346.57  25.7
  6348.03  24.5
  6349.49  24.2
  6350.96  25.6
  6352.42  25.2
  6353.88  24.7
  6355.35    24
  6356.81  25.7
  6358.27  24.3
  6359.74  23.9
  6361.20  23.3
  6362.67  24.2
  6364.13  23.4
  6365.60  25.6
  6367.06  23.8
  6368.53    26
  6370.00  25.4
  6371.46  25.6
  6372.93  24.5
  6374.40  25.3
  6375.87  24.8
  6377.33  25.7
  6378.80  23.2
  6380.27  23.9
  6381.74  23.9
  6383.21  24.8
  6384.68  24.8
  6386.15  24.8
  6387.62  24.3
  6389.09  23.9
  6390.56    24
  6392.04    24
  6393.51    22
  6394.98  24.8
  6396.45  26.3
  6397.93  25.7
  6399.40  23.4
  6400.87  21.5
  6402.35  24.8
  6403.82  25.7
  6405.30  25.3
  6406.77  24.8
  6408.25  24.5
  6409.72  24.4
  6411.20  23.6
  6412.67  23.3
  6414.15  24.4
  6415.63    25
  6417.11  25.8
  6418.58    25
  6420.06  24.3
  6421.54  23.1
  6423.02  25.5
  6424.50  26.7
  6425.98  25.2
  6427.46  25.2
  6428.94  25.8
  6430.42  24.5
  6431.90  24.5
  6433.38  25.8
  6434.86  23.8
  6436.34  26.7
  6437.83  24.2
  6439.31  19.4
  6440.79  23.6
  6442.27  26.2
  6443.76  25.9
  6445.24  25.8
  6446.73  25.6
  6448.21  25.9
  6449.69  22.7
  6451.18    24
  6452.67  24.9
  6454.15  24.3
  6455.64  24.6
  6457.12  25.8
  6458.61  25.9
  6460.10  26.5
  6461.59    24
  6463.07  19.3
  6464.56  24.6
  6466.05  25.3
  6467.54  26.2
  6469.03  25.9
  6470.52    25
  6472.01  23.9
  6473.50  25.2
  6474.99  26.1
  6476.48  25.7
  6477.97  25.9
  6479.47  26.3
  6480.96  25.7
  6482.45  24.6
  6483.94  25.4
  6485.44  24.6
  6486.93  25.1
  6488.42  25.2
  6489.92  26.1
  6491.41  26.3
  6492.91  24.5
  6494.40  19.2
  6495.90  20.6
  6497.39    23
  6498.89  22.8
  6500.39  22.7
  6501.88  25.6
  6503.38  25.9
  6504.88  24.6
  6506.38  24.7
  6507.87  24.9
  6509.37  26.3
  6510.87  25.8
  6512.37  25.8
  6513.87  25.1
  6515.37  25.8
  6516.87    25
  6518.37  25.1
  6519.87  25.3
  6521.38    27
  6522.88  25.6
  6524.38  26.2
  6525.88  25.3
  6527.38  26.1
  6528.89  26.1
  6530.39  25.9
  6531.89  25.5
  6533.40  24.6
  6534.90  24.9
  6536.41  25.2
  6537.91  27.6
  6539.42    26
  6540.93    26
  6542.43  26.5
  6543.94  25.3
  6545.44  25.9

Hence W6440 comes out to 0.01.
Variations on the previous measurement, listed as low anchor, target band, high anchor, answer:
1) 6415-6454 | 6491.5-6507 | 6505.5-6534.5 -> 0.086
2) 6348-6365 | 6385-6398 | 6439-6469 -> 0.006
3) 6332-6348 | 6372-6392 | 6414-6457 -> 0.013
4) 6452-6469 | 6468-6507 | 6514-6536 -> 0.019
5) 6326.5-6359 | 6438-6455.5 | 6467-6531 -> 0.023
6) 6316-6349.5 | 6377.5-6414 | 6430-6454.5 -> 0.012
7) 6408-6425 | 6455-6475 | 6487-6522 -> -0.009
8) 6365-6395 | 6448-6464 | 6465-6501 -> 0.013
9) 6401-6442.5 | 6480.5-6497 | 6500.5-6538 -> 0.043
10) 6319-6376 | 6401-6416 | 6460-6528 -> 0.013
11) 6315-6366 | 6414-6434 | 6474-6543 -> -0.011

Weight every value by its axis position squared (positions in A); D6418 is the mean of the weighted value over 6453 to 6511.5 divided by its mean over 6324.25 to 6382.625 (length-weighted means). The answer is 1.0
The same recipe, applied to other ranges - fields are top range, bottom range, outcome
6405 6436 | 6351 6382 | 1.02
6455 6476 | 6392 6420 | 1.04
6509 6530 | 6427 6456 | 1.07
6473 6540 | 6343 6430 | 1.06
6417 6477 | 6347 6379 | 1.03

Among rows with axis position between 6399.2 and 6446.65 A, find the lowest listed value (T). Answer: 19.4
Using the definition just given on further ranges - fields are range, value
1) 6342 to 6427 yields 21.5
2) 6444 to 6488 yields 19.3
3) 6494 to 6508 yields 19.2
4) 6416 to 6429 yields 23.1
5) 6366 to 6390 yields 23.2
